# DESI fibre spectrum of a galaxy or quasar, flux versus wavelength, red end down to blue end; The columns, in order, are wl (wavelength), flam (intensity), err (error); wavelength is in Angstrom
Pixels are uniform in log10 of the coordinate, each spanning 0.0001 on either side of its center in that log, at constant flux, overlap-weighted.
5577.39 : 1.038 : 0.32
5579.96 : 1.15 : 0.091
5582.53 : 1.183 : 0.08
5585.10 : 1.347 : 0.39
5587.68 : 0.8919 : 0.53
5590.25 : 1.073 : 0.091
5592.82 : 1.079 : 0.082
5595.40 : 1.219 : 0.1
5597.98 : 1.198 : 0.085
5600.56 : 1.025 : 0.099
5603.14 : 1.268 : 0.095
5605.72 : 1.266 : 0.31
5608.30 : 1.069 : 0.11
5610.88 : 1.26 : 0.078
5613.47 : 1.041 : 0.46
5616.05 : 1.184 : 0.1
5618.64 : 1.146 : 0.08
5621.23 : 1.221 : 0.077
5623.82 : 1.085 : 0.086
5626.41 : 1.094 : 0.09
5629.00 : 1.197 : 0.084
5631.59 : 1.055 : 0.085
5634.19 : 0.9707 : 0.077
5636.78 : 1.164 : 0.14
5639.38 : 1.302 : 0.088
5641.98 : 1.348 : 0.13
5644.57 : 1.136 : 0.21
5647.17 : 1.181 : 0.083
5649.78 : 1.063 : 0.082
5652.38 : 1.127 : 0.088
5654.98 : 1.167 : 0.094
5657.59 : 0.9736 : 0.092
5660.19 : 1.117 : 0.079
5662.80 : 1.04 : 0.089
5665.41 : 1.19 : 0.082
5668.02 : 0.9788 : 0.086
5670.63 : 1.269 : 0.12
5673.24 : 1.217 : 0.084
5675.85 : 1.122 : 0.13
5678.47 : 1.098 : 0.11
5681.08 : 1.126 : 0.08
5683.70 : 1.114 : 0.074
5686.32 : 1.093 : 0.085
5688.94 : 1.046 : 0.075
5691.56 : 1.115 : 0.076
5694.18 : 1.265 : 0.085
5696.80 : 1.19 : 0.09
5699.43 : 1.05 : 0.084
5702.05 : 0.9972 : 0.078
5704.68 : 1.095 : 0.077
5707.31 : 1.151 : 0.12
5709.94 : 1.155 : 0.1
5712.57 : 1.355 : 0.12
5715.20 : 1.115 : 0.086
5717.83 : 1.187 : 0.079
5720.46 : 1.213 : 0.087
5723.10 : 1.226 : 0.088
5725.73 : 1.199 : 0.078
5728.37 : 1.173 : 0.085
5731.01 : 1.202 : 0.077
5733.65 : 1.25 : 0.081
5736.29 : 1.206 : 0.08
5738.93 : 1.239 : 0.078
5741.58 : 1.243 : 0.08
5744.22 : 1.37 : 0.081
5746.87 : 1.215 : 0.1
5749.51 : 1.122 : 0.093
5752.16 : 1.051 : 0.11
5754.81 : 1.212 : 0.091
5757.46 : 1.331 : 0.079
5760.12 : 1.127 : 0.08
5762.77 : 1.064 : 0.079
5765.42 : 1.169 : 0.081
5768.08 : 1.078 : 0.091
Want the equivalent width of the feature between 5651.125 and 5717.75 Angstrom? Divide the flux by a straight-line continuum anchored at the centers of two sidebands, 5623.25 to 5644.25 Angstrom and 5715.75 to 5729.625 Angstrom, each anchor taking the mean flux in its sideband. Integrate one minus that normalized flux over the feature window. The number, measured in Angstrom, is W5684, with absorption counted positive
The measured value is 2.8 Angstrom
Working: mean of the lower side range 1.15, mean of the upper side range 1.2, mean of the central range 1.13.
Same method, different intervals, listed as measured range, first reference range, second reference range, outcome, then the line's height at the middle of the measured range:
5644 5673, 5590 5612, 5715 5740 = 1.6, 1.18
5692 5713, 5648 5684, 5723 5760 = 0.3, 1.16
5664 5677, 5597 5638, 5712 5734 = 0.2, 1.17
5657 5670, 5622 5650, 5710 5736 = 1.0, 1.17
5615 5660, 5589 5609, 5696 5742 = 0.8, 1.16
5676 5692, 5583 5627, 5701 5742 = 1.0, 1.17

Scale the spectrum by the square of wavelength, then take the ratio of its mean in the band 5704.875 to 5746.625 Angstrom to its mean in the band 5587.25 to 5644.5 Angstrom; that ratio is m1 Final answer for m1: 1.10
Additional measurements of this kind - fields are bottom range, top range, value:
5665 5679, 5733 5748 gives 1.12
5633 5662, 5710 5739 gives 1.09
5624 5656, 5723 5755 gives 1.09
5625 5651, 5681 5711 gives 0.99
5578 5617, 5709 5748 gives 1.12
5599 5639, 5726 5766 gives 1.10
